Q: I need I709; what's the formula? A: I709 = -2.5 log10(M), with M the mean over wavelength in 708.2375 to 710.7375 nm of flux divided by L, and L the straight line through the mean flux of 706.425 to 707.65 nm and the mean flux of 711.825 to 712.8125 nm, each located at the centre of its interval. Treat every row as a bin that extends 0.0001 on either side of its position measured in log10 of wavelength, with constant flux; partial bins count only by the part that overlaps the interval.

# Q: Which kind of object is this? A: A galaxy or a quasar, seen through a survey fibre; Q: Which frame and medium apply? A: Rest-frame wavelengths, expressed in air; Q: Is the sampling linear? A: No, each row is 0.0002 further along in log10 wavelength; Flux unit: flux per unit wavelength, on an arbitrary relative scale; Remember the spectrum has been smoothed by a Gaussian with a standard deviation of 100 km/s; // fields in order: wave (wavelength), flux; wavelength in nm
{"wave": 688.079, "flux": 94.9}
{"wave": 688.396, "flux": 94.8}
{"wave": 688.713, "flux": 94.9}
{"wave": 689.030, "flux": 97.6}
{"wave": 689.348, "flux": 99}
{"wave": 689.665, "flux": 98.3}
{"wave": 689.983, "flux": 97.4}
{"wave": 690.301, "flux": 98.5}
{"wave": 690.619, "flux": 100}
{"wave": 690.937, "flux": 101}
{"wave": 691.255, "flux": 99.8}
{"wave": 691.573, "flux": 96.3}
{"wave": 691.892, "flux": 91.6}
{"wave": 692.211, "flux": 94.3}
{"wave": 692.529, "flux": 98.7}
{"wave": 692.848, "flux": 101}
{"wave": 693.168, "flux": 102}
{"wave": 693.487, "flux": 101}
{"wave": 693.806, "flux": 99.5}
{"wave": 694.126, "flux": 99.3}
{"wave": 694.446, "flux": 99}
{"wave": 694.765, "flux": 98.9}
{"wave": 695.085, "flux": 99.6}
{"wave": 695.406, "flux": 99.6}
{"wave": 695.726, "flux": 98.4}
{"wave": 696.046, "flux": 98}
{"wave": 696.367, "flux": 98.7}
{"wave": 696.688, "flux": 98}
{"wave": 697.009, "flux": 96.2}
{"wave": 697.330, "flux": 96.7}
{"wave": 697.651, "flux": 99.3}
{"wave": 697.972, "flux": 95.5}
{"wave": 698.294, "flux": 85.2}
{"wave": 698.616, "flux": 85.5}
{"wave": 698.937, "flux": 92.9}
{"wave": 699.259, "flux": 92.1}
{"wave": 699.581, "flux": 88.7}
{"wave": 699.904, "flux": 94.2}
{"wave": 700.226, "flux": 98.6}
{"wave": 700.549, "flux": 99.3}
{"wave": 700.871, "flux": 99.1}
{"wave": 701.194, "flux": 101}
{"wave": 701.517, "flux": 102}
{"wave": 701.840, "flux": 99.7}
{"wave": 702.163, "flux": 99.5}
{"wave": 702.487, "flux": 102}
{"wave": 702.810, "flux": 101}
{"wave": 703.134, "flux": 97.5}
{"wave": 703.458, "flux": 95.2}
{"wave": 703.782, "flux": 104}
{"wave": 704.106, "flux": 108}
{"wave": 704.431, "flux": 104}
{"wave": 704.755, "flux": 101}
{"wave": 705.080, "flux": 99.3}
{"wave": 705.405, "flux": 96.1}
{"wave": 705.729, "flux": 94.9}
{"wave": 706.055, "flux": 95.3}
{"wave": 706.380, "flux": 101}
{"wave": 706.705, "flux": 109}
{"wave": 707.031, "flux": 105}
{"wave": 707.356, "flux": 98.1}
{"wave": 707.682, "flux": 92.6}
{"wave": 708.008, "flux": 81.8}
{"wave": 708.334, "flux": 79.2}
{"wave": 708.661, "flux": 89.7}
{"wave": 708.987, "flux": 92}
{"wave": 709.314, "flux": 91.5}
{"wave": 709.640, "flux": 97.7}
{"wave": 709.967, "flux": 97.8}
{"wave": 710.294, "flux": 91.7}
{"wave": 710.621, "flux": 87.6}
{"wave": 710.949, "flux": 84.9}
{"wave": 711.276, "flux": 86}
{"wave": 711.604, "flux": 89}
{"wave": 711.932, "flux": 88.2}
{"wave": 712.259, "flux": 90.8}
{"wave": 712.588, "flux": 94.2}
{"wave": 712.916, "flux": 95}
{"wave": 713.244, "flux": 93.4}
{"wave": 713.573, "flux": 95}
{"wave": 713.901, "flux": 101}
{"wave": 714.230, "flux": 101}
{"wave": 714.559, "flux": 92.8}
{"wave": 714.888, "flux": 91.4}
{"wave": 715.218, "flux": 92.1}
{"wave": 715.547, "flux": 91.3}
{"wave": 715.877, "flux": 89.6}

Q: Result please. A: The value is 0.07 mag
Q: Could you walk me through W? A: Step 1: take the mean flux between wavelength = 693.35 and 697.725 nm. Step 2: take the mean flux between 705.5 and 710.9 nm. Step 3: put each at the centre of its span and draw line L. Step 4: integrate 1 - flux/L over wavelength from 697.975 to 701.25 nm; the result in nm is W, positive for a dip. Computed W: 0.12 nm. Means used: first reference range 98.7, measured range 93.5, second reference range 93.9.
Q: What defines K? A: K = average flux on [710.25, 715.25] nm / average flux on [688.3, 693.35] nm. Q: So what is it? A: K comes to 0.94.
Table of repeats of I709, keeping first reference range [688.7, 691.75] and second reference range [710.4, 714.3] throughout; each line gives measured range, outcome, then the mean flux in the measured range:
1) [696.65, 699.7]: 0.04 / 92.9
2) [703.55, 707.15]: -0.08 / 101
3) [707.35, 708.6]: 0.08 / 86.7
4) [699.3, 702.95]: -0.04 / 98.4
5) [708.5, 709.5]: 0.02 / 91.3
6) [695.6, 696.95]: -0.02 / 98.1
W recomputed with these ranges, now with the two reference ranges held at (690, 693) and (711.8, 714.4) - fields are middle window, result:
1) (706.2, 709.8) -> 0.05 nm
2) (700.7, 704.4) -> -0.17 nm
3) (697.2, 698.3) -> 0.02 nm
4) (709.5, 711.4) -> 0.09 nm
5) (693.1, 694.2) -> -0.03 nm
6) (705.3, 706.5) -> -0.01 nm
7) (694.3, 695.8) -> -0.03 nm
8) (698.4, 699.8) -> 0.10 nm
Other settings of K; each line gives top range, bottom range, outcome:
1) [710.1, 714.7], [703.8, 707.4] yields 0.91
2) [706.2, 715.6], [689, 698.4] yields 0.95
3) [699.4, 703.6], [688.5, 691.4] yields 1.00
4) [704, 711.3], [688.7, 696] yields 0.96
